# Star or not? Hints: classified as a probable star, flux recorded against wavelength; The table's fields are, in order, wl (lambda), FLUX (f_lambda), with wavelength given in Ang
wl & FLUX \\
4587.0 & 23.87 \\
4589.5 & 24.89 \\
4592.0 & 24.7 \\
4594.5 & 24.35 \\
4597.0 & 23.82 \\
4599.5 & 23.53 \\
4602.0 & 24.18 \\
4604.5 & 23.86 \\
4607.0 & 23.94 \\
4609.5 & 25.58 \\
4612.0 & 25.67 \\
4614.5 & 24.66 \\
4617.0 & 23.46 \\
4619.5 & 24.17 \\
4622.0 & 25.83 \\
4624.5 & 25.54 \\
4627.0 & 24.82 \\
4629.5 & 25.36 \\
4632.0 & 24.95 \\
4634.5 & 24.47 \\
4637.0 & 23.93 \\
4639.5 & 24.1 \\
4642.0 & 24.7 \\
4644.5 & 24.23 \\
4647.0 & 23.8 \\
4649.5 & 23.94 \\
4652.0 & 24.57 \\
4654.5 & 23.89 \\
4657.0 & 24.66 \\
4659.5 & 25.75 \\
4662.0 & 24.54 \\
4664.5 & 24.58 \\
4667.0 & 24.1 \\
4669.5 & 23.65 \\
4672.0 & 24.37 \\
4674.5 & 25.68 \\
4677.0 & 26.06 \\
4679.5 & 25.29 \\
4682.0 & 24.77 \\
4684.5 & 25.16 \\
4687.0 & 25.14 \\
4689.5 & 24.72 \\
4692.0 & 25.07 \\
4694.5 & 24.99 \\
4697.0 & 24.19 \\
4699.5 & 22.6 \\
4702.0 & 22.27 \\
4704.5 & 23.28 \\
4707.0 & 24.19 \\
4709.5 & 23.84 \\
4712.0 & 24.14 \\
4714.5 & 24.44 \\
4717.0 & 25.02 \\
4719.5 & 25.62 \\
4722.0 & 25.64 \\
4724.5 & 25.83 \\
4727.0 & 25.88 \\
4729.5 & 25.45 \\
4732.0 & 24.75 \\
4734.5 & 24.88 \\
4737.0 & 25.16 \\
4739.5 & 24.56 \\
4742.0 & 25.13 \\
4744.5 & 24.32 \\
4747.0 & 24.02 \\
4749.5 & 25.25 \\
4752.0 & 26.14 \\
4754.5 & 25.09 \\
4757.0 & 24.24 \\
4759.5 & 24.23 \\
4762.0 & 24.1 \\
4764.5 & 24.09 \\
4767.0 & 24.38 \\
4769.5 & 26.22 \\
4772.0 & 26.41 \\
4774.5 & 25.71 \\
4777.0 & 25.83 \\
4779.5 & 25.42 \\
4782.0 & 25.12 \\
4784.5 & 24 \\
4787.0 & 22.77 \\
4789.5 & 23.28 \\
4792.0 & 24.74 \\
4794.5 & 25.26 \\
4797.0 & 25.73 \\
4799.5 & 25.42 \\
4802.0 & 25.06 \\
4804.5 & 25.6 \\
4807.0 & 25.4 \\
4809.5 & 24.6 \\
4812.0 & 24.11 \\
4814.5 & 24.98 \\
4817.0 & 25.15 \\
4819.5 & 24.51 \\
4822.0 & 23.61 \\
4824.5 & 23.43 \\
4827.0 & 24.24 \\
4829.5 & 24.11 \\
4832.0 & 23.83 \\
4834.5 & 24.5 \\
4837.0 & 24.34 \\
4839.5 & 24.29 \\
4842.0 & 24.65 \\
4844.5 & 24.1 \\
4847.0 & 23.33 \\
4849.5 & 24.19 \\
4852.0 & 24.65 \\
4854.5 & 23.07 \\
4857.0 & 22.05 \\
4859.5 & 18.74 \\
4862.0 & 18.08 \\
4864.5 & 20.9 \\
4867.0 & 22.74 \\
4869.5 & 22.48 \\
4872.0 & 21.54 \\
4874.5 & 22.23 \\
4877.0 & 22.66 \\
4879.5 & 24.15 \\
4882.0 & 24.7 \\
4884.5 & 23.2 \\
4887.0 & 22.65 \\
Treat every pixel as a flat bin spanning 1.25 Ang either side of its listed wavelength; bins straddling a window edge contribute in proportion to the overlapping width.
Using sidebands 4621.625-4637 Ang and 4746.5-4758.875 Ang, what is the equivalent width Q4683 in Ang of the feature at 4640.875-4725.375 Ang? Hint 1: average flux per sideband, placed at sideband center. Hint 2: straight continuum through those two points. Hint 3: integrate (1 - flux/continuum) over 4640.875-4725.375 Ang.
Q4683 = 1.5 Ang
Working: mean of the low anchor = 25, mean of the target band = 24.5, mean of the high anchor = 25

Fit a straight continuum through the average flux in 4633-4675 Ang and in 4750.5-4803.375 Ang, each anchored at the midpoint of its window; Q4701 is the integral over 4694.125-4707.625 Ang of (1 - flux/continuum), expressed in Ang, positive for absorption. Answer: 0.6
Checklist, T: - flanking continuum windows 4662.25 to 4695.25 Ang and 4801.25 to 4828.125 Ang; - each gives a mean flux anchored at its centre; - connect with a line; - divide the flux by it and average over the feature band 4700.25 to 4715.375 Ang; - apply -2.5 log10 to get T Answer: 0.05 mag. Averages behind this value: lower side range 24.9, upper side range 24.6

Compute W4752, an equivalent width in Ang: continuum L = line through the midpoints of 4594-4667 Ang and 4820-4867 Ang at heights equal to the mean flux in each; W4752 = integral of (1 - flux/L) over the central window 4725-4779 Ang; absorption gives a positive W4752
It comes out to -3.0 Ang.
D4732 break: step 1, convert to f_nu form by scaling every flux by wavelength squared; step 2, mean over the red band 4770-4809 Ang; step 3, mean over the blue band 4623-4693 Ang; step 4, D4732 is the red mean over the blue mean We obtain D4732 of 1.1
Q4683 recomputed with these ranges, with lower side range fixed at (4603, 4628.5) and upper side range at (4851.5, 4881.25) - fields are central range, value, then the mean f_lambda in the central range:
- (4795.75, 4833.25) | -3.6 Ang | 24.7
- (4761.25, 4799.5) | -3.4 Ang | 24.9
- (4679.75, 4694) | -0.6 Ang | 25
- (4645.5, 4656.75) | 0.1 Ang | 24.1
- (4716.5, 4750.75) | -2.5 Ang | 25.1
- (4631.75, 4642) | 0.1 Ang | 24.3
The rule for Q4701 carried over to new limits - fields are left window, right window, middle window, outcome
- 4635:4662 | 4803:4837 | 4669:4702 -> -0.4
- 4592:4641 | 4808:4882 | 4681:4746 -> -1.7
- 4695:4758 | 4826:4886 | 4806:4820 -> -0.7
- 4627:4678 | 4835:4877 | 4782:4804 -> -1.3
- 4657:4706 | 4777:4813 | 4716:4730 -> -0.5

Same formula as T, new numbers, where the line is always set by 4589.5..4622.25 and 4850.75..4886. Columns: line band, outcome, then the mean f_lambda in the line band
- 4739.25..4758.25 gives -0.074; 24.9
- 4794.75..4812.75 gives -0.109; 25.2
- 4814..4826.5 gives -0.077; 24.3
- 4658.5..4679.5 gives -0.043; 24.9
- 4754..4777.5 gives -0.087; 25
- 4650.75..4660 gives -0.028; 24.6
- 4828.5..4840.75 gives -0.079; 24.2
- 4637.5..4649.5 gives -0.003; 24.2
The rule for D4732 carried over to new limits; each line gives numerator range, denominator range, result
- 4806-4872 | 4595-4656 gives 1.05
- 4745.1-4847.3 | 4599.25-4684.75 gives 1.07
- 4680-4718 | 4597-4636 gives 1.02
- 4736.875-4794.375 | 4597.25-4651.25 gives 1.07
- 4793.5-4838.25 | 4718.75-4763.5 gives 1.02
